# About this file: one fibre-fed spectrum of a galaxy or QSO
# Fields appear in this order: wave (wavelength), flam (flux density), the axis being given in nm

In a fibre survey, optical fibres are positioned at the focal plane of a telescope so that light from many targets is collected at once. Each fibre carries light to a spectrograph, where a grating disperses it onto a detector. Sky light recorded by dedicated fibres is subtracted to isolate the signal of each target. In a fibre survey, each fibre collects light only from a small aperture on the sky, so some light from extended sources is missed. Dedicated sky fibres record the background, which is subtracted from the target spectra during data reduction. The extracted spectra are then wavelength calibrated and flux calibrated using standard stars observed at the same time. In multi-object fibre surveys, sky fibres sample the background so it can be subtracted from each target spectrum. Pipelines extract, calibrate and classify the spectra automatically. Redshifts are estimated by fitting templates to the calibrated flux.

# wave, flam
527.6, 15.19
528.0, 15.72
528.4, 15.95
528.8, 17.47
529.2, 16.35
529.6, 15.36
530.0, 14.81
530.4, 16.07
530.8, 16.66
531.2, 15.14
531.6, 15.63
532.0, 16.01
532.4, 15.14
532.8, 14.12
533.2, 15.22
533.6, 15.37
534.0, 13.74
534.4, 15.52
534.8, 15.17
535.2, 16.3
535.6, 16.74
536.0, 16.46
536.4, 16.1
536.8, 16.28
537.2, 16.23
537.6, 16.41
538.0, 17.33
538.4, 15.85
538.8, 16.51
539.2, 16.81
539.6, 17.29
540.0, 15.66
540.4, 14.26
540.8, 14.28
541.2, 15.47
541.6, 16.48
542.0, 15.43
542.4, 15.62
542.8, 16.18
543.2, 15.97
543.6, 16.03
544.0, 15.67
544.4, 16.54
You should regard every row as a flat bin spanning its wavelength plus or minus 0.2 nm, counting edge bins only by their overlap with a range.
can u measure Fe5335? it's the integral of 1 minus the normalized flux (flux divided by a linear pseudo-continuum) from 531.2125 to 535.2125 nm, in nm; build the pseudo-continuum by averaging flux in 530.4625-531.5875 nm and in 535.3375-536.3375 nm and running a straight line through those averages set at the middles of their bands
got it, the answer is 0.25 nm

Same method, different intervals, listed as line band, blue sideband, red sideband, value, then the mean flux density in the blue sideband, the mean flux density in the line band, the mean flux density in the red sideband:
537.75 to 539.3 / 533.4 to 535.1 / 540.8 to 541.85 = -0.12 nm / 15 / 16.6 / 15.6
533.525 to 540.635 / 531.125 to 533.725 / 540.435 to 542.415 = -0.33 nm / 15.2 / 16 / 15.3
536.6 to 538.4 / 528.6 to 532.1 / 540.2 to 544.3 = -0.09 nm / 15.9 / 16.5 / 15.6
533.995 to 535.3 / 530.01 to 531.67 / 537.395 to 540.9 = 0.05 nm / 15.8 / 15.3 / 16.1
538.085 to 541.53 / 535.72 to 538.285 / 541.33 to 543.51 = 0.07 nm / 16.5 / 15.8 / 15.9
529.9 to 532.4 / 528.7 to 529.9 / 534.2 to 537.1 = 0.07 nm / 16.2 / 15.7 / 16.1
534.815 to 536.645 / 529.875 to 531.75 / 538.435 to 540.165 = -0.01 nm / 15.7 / 16.3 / 16.5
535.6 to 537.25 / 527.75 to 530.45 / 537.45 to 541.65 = -0.03 nm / 15.9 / 16.3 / 16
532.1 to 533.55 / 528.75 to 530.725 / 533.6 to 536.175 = 0.07 nm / 15.9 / 15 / 15.6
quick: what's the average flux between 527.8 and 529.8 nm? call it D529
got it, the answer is 16.2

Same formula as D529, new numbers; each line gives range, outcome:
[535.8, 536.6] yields 16.3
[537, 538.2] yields 16.7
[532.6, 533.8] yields 14.9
